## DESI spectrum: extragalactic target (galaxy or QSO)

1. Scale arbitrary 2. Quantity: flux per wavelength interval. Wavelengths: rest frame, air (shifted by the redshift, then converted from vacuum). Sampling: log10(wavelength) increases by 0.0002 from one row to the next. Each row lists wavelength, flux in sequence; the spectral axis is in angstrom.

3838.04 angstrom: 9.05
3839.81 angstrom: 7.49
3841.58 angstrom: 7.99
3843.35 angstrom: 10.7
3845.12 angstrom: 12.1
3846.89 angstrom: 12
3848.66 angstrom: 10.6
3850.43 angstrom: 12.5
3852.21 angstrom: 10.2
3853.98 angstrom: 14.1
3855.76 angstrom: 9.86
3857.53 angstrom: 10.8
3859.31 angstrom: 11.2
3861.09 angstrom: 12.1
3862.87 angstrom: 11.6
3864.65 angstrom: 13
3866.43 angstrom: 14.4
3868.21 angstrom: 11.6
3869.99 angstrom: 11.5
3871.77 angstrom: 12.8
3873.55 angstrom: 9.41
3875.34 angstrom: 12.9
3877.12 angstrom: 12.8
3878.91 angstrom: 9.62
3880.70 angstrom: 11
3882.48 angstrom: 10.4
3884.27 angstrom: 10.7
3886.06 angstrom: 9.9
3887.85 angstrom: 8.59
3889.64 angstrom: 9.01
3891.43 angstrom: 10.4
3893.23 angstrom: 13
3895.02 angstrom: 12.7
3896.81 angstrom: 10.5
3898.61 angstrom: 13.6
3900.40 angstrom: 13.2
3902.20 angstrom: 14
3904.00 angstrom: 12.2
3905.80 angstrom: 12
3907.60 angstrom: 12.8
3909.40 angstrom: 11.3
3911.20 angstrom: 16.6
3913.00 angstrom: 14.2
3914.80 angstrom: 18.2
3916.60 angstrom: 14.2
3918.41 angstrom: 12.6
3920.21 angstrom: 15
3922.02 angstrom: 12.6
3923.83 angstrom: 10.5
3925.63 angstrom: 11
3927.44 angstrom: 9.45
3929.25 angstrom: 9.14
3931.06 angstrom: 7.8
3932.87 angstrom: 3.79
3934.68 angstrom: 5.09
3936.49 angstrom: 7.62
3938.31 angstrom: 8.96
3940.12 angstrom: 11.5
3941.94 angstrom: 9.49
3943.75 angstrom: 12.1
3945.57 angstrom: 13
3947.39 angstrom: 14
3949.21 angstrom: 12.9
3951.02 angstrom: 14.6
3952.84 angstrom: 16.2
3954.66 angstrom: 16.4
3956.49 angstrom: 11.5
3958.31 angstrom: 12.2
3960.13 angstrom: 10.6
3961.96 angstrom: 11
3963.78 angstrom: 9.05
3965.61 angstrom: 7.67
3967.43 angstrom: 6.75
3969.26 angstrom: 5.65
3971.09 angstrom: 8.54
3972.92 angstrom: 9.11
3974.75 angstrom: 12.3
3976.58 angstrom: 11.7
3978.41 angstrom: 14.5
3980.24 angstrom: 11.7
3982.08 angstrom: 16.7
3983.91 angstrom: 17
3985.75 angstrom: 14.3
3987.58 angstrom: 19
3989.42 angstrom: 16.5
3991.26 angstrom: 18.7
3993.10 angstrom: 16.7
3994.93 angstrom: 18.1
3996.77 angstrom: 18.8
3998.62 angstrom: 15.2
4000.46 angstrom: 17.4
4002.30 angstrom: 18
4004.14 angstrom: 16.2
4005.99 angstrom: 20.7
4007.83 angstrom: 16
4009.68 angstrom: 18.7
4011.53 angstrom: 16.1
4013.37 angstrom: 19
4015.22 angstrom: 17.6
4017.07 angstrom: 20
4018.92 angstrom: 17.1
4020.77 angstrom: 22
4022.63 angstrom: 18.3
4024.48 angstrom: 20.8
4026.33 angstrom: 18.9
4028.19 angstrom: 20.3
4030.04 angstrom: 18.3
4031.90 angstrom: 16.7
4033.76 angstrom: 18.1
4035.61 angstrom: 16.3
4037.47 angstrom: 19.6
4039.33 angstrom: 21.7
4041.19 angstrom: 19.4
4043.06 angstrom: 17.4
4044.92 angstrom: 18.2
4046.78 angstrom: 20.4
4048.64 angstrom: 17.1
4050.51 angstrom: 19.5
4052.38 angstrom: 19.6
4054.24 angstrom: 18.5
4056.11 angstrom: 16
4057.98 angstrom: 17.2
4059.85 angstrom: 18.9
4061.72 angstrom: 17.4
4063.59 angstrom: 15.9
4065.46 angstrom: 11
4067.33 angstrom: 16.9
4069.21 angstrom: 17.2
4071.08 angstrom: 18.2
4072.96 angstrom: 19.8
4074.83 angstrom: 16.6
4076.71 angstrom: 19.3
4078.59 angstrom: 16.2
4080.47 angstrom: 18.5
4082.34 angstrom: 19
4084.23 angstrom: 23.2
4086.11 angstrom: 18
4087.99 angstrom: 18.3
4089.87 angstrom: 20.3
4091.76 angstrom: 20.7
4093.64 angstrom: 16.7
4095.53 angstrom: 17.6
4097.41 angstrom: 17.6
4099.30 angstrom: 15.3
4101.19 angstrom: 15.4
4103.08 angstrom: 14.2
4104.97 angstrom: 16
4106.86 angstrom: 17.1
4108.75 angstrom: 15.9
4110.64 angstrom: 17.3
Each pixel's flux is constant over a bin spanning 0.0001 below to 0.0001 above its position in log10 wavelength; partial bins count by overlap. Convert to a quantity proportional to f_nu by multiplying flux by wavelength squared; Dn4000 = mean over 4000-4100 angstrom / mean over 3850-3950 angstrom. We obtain 1.7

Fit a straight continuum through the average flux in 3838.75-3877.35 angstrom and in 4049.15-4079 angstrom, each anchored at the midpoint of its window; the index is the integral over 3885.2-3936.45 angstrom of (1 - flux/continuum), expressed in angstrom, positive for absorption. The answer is 5.6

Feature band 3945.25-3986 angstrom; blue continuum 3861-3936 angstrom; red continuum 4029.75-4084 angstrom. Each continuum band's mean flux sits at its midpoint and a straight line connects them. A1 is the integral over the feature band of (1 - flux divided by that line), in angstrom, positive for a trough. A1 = 6.4 angstrom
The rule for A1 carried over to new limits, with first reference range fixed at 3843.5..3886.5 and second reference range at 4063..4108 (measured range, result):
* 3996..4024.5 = -5.0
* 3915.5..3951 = 7.1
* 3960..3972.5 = 5.2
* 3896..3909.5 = 0.0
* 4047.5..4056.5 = -1.0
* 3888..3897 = 1.0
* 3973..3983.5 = 1.0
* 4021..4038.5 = -3.0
